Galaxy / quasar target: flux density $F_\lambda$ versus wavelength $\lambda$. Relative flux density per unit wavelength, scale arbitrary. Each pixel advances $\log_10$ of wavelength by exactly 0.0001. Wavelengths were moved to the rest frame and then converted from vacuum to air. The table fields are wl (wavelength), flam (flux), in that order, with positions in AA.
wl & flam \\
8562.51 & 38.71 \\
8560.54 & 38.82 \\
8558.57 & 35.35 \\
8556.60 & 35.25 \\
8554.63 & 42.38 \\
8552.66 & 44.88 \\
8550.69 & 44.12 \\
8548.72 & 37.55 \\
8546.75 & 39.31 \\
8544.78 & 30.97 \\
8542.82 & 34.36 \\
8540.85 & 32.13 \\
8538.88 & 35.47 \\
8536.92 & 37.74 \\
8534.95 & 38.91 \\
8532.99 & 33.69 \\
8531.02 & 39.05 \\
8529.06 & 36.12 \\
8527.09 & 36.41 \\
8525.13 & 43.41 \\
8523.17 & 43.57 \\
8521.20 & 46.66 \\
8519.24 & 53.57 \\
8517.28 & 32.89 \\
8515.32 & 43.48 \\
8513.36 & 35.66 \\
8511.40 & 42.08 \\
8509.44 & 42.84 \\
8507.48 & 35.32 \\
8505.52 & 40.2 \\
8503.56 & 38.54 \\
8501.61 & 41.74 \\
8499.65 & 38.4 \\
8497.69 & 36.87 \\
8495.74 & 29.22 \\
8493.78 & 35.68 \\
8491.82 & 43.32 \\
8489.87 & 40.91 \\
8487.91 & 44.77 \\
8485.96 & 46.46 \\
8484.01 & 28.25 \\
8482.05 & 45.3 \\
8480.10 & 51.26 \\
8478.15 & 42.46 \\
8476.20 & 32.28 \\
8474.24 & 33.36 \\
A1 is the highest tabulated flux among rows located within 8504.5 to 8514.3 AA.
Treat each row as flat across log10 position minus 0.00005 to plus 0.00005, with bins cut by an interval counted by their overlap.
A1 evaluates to 42.84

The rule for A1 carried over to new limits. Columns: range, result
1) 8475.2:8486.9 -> 51.26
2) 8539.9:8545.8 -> 34.36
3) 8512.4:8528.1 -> 53.57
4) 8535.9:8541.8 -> 37.74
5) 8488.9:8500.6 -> 43.32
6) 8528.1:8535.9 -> 39.05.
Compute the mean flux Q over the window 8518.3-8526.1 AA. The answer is 46.8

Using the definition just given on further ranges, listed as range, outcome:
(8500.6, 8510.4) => 39.7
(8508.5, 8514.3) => 40.2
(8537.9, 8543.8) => 34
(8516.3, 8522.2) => 44.3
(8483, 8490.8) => 40.1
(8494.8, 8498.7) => 33.2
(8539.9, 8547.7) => 34.2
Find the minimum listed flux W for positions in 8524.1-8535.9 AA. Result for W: 33.69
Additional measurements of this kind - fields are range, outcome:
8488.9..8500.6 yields 29.22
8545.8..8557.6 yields 35.25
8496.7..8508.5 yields 35.32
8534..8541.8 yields 32.13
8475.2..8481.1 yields 32.28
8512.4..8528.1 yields 32.89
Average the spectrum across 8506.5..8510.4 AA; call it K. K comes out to 39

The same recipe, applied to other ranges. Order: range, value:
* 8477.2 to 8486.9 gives 42.7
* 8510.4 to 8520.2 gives 41.5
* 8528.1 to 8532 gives 37.6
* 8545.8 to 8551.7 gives 40.3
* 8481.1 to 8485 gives 36.7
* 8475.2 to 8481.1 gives 42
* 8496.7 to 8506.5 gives 39.2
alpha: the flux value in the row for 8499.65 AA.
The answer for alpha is 38.4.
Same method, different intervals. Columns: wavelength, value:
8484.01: 28.25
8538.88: 35.47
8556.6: 35.25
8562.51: 38.71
